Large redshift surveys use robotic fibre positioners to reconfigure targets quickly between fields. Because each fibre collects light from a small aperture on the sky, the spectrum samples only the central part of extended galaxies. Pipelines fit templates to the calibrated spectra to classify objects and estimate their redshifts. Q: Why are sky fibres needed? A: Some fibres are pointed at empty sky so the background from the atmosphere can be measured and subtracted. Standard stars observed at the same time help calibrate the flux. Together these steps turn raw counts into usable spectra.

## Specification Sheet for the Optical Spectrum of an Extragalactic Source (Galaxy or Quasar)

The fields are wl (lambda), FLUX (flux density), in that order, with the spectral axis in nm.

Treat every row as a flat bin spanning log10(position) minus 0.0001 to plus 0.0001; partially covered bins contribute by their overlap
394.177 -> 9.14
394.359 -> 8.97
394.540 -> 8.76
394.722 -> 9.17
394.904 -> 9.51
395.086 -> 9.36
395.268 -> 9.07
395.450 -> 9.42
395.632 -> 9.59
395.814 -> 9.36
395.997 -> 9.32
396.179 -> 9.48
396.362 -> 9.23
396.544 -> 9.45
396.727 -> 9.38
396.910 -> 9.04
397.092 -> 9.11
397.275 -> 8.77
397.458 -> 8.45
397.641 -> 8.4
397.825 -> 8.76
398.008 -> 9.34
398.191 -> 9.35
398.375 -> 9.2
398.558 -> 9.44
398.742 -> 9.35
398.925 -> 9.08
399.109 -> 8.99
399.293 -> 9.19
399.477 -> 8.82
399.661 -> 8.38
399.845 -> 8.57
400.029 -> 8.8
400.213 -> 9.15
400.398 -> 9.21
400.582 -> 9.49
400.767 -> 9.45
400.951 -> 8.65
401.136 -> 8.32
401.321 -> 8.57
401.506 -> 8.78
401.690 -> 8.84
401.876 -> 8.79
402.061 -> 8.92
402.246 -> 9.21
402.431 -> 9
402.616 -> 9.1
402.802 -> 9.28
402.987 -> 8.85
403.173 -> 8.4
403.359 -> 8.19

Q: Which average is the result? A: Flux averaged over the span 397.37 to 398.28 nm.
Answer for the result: 8.86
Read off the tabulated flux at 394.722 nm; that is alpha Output 9.17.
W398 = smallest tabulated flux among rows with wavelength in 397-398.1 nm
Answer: 8.4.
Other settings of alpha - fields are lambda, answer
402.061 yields 8.92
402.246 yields 9.21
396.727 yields 9.38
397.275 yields 8.77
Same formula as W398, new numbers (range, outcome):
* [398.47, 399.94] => 8.38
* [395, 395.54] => 9.07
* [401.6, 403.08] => 8.79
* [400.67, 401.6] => 8.32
